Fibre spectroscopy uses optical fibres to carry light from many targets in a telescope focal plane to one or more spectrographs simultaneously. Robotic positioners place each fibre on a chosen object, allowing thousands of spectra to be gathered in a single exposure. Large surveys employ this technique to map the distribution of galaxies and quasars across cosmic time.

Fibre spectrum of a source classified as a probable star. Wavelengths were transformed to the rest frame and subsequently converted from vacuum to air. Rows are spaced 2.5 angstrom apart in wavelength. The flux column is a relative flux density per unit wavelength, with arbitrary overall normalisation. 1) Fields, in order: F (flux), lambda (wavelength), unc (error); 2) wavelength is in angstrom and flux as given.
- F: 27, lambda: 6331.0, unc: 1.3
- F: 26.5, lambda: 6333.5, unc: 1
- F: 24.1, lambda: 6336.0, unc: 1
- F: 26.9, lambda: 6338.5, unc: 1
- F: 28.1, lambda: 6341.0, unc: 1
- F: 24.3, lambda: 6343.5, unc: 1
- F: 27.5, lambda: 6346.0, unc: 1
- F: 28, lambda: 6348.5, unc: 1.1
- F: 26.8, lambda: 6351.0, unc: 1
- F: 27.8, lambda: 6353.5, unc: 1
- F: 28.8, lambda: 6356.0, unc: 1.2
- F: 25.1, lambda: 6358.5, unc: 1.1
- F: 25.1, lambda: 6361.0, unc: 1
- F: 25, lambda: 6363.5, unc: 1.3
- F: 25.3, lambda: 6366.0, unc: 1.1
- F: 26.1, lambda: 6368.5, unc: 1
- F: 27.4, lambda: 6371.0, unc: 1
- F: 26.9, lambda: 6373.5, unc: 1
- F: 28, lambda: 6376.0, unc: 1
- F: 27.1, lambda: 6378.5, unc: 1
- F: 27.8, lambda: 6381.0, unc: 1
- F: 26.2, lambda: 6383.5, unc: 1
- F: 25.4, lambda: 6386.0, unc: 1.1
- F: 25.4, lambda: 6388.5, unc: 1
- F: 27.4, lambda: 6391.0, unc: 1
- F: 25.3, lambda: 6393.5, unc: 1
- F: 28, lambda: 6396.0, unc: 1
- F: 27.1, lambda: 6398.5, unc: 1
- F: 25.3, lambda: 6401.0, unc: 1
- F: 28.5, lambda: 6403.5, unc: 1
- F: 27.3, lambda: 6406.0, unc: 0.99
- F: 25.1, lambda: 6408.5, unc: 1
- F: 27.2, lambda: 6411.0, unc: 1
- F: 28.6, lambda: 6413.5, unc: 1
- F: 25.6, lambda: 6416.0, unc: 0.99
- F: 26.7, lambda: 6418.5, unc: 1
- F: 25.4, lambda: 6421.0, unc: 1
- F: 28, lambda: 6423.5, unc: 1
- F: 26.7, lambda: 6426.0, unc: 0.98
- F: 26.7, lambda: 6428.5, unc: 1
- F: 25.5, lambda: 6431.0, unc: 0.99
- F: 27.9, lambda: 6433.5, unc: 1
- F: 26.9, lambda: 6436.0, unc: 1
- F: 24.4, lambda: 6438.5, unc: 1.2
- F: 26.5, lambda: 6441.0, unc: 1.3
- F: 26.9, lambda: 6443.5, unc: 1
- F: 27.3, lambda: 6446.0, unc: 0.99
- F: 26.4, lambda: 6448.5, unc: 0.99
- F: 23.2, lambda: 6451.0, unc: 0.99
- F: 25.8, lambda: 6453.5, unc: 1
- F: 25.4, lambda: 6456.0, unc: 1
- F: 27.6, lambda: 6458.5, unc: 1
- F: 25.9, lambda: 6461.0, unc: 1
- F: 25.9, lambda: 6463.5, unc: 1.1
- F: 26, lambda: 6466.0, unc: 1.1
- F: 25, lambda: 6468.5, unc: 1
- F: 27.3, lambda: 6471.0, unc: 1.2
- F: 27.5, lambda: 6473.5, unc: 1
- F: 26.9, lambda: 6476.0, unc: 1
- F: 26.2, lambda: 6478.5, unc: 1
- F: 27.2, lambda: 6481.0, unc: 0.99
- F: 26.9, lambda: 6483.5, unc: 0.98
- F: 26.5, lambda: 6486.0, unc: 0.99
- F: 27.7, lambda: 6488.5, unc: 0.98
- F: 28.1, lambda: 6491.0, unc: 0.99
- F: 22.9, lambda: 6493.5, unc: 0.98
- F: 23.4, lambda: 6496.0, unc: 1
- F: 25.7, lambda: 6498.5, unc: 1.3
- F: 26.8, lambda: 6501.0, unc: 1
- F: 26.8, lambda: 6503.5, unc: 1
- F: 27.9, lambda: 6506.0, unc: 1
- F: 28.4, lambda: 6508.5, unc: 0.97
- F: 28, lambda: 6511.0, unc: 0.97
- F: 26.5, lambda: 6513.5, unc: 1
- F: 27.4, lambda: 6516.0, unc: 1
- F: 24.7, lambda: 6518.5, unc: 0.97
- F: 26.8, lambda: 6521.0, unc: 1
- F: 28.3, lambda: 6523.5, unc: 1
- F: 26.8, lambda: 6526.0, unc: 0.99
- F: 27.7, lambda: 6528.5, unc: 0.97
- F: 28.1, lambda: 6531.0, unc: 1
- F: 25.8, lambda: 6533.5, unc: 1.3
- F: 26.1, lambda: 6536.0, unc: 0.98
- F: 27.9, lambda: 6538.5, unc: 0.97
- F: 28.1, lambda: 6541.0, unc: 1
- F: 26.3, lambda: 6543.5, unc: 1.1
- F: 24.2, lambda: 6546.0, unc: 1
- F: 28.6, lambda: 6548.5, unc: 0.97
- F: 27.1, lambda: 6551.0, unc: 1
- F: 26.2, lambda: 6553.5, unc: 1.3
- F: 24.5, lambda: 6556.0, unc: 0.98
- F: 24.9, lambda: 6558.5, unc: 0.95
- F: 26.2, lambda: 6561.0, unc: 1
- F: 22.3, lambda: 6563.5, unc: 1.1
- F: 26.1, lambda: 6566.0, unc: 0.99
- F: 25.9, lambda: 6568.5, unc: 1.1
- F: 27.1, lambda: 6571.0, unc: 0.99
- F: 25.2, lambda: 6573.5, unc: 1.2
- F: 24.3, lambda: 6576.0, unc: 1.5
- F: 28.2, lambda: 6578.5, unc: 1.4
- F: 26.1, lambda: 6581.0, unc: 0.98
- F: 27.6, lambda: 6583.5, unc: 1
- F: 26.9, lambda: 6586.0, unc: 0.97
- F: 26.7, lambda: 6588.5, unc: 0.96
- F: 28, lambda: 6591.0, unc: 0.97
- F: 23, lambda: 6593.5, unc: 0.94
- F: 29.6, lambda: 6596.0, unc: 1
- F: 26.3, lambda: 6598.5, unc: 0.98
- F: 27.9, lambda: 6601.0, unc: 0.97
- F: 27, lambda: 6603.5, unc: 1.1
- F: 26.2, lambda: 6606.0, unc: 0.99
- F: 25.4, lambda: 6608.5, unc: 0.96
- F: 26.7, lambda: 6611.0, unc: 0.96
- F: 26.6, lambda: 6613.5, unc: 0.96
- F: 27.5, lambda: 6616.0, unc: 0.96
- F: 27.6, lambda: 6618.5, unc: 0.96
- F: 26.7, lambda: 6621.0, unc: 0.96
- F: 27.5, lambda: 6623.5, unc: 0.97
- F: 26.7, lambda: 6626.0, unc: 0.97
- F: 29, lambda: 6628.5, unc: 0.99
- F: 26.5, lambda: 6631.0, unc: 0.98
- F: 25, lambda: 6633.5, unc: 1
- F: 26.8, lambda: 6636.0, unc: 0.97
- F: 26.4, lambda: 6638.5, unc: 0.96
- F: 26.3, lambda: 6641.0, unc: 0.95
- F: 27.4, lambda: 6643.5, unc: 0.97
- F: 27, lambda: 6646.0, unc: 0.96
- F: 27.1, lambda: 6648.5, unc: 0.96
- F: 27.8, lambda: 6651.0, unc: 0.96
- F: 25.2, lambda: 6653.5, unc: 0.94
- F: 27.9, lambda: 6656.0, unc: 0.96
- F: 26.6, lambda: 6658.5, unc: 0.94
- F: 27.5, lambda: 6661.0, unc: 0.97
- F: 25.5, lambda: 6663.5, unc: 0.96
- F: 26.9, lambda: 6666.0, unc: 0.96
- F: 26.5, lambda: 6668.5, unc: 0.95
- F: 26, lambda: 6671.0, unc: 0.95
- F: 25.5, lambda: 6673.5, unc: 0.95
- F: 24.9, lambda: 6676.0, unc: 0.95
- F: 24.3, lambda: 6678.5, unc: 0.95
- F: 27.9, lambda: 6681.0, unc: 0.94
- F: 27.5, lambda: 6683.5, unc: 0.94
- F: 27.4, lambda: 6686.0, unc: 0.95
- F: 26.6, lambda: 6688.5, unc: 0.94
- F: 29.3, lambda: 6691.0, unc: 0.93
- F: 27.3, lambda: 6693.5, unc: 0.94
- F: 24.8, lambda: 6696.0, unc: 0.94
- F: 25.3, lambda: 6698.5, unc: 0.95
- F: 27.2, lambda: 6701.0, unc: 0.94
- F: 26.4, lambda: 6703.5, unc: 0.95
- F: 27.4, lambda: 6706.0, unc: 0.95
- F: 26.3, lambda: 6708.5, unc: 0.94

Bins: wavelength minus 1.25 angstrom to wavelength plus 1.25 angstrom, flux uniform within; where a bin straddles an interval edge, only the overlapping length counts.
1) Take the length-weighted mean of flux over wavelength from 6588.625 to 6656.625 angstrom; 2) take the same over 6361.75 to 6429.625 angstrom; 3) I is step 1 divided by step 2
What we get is 1.01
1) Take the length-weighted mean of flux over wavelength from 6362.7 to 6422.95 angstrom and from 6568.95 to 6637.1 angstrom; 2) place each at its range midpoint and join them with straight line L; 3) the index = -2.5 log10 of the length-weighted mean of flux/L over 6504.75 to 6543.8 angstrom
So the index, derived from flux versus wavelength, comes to -0.02 mag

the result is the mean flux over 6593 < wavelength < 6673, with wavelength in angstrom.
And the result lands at 26.8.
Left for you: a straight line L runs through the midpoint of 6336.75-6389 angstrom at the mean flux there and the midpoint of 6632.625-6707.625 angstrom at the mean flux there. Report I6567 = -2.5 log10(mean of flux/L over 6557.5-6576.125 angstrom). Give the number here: 0.05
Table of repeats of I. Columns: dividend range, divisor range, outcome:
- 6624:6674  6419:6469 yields 1.02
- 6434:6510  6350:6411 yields 0.99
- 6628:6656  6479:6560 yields 1.01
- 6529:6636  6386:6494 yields 1.00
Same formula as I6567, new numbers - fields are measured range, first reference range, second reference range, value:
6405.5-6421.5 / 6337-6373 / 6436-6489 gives -0.01 mag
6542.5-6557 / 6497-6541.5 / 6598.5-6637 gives 0.03 mag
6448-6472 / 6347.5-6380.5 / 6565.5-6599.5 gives 0.03 mag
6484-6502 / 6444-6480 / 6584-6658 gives 0.02 mag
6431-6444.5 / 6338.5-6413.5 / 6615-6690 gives 0.01 mag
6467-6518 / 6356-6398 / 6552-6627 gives -0.01 mag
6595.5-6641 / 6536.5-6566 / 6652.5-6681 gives -0.03 mag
